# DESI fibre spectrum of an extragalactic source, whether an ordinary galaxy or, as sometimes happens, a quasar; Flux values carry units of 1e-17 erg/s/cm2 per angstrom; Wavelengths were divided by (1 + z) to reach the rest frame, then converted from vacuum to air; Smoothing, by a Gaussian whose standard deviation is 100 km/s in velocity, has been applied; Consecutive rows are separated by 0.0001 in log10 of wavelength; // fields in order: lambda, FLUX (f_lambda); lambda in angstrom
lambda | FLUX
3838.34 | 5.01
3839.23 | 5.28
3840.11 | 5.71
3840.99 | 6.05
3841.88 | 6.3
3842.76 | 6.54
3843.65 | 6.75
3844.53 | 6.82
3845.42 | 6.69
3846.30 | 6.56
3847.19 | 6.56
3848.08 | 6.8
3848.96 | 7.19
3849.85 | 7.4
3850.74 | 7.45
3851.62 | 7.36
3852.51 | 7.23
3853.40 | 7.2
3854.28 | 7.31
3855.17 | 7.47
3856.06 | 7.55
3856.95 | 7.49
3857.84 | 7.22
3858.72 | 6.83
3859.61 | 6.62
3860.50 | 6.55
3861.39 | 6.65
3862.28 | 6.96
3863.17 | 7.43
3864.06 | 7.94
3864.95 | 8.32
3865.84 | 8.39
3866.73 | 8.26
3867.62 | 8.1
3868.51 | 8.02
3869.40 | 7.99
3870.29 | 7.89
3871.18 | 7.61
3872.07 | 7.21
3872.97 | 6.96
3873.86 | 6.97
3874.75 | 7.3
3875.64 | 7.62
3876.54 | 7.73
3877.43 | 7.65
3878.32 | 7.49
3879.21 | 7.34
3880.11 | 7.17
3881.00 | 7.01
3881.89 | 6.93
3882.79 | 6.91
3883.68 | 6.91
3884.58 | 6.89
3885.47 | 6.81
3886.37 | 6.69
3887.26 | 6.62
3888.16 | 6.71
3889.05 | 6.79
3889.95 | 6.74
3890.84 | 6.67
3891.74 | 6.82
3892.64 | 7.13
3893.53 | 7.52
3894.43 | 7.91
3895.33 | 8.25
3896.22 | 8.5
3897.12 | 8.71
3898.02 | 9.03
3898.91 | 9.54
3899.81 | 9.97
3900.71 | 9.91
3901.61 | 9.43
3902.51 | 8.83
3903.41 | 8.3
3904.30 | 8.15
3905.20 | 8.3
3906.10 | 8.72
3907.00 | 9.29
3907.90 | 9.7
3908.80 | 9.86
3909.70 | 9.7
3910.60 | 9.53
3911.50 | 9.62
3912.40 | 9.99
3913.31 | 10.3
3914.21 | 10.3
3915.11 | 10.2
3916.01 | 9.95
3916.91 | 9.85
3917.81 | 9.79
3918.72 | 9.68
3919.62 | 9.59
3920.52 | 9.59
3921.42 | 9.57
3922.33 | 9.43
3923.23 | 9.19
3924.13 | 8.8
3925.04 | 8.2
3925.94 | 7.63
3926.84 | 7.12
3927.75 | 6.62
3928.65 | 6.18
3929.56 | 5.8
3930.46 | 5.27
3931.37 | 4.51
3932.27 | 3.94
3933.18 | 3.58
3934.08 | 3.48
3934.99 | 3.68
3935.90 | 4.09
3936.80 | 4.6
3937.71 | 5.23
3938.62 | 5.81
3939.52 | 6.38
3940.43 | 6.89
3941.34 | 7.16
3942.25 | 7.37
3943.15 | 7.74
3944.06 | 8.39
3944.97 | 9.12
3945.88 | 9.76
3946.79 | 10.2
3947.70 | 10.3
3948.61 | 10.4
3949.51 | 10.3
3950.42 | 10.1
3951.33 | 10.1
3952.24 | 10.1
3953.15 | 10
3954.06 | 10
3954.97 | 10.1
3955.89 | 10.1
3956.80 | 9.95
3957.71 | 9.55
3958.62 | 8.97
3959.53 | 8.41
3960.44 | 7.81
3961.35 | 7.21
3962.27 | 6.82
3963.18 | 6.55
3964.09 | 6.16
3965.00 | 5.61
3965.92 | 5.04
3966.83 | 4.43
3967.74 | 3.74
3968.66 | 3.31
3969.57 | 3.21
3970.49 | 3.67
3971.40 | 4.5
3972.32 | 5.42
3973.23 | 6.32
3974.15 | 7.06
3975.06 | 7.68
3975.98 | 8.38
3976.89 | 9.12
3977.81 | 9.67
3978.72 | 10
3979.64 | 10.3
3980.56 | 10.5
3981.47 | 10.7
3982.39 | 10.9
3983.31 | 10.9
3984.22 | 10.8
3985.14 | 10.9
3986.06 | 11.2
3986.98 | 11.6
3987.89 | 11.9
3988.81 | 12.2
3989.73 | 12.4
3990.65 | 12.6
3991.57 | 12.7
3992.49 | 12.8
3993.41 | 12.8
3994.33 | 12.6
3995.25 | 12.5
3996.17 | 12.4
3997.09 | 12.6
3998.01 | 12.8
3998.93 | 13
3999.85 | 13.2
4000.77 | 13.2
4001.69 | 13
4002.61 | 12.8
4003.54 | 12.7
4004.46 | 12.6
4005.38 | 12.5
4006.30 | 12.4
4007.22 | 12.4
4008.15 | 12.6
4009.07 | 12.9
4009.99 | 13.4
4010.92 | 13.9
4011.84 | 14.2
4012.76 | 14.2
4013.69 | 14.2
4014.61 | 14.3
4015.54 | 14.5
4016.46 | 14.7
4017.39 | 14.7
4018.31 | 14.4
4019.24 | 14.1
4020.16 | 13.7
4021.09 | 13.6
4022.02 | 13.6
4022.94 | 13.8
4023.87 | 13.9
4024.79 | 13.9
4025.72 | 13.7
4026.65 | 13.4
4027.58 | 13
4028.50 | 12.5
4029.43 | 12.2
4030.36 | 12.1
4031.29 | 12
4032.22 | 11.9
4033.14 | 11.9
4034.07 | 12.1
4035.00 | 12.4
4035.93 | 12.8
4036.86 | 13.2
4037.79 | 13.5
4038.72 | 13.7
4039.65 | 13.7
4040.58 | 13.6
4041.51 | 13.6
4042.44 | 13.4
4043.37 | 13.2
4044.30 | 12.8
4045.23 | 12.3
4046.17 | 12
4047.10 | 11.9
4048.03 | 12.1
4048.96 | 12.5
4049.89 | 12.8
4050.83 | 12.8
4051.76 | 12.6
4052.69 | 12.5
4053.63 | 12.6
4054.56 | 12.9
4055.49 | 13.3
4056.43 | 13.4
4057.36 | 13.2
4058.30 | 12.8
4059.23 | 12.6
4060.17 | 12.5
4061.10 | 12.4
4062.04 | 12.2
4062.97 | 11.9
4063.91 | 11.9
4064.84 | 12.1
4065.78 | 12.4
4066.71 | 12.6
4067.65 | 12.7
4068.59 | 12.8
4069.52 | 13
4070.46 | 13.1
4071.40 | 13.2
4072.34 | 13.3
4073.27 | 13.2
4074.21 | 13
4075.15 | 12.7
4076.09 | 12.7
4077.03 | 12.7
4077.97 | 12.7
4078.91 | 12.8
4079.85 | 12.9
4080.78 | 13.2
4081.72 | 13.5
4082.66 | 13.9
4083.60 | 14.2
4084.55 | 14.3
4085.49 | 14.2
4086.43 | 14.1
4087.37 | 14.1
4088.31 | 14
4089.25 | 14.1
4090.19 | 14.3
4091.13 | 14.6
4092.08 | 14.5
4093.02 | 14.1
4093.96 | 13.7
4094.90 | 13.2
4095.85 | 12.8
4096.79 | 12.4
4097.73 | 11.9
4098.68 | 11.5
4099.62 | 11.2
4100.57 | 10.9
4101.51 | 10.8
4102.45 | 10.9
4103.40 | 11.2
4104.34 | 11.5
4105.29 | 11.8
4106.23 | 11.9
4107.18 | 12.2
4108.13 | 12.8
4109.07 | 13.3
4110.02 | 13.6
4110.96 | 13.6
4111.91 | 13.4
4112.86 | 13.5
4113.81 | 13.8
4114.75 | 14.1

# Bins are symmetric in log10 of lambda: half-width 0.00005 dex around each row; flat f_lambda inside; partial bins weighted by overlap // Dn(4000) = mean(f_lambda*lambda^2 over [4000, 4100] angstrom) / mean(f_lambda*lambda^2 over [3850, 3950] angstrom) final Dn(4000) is 1.82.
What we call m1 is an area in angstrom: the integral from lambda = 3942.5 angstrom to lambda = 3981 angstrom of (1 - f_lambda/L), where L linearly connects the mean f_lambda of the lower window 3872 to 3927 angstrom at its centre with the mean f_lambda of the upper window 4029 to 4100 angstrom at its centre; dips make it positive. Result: 7.8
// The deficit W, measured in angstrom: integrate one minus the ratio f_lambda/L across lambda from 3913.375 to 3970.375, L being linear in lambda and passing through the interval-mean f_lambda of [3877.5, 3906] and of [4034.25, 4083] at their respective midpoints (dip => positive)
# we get 9.9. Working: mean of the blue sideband 7.76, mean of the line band 7.62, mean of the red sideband 12.8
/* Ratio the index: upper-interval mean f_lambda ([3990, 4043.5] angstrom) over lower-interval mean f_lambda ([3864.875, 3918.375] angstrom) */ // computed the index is 1.60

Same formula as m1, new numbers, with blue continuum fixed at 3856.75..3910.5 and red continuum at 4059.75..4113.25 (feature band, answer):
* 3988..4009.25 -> -4.0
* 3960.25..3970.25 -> 4.6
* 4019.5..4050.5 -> -3.6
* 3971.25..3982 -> 1.8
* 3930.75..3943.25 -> 5.3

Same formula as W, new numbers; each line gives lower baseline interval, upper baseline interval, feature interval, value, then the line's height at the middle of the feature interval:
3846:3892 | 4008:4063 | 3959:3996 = 7.9 angstrom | 11.1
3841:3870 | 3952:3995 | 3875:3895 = 1.4 angstrom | 7.65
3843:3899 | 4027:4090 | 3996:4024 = -4.8 angstrom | 11.5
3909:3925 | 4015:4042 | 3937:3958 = 3.6 angstrom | 10.7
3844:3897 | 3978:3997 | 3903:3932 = 1.0 angstrom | 9.03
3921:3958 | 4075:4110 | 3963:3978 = 5.1 angstrom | 8.77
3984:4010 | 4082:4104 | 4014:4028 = -1.5 angstrom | 12.6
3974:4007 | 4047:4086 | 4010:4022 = -2.1 angstrom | 12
